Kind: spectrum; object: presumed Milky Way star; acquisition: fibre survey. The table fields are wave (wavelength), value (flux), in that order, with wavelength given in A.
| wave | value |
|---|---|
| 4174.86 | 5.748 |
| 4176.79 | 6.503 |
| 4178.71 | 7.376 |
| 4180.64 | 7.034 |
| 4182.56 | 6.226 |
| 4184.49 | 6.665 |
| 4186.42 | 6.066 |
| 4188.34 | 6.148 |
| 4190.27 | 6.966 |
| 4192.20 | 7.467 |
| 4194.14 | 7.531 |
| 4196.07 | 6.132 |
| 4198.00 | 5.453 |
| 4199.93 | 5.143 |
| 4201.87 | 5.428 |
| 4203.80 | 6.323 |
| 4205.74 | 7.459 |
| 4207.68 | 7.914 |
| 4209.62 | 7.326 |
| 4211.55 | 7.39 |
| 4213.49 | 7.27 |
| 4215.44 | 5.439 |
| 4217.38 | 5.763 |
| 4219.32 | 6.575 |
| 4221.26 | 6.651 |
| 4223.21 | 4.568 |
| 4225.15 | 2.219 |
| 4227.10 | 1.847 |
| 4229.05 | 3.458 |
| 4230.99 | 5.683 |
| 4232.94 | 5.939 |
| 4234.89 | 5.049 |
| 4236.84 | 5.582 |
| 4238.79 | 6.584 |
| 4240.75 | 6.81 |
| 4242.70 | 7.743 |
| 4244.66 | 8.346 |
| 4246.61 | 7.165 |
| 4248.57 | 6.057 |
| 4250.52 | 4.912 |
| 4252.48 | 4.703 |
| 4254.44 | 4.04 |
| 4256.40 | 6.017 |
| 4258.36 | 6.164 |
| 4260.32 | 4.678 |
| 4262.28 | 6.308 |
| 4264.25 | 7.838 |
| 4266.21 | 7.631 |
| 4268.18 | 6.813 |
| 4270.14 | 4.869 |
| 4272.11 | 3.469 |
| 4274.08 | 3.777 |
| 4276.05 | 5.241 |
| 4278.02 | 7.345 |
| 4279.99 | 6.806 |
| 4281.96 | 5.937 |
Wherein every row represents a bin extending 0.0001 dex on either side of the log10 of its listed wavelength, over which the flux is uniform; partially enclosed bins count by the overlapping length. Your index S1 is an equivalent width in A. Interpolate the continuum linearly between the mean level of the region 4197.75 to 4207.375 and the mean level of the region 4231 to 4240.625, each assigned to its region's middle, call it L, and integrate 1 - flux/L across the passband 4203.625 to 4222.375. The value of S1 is -2.4 A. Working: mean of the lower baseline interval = 6.13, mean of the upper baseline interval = 5.86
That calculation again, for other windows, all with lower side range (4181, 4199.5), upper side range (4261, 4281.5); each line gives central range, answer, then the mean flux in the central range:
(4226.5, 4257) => 2.5 A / 5.66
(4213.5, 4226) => 1.8 A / 5.39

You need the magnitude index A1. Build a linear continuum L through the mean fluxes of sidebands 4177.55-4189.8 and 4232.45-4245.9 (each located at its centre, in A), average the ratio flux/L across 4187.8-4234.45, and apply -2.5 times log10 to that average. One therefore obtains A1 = 0.12 mag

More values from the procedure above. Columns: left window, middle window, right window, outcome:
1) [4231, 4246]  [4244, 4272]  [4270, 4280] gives -0.04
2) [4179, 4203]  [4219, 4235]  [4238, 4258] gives 0.35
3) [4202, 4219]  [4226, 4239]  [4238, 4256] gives 0.33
